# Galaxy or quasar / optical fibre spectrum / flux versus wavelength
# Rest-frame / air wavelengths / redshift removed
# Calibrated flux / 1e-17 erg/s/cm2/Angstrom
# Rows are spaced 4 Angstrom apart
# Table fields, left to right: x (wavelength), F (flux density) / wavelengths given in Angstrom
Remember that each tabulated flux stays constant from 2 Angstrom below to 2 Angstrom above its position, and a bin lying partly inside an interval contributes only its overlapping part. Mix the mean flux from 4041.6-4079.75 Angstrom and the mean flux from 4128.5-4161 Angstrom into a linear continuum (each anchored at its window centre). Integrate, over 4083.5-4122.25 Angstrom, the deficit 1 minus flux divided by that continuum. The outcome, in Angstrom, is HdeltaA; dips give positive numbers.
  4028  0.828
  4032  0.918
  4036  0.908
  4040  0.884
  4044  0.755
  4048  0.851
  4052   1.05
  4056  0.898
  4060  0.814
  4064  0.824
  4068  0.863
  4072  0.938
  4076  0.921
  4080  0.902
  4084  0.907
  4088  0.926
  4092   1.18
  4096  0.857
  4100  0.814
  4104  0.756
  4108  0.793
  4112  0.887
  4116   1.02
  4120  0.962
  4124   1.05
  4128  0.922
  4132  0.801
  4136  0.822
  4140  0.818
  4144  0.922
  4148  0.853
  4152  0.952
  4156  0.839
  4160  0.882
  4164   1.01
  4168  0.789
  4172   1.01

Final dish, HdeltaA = -1.8 Angstrom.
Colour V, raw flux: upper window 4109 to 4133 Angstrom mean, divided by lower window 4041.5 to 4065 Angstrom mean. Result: 1.08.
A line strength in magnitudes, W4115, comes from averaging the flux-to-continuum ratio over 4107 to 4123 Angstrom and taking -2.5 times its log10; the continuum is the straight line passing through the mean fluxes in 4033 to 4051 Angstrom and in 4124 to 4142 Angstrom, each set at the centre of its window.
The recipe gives -0.08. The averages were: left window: 0.864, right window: 0.864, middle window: 0.932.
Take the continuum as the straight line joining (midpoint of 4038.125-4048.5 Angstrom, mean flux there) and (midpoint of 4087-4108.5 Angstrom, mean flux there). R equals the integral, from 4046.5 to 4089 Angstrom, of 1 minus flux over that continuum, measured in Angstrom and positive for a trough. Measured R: -2.2 Angstrom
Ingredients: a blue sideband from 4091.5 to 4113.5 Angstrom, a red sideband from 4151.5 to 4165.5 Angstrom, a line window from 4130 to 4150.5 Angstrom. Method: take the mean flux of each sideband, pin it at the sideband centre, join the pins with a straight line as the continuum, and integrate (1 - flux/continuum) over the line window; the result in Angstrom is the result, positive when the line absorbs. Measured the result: 1.2 Angstrom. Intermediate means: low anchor 0.861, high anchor 0.914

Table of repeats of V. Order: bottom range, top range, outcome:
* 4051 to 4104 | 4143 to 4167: 1.00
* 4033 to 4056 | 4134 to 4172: 0.99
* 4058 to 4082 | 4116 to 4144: 1.03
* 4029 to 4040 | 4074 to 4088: 1.01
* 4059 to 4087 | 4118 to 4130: 1.10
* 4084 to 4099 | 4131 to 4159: 0.89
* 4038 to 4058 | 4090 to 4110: 0.99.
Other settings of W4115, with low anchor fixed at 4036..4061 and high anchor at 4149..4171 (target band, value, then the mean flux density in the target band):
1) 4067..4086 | -0.03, 0.908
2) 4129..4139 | 0.09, 0.823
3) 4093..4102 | 0.02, 0.874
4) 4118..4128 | -0.11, 0.989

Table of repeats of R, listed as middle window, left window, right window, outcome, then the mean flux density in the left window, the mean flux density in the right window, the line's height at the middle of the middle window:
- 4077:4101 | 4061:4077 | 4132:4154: -1.62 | 0.88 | 0.867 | 0.876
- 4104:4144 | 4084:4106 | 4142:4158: 0.32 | 0.907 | 0.891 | 0.899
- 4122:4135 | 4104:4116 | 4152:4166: -0.56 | 0.856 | 0.916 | 0.879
